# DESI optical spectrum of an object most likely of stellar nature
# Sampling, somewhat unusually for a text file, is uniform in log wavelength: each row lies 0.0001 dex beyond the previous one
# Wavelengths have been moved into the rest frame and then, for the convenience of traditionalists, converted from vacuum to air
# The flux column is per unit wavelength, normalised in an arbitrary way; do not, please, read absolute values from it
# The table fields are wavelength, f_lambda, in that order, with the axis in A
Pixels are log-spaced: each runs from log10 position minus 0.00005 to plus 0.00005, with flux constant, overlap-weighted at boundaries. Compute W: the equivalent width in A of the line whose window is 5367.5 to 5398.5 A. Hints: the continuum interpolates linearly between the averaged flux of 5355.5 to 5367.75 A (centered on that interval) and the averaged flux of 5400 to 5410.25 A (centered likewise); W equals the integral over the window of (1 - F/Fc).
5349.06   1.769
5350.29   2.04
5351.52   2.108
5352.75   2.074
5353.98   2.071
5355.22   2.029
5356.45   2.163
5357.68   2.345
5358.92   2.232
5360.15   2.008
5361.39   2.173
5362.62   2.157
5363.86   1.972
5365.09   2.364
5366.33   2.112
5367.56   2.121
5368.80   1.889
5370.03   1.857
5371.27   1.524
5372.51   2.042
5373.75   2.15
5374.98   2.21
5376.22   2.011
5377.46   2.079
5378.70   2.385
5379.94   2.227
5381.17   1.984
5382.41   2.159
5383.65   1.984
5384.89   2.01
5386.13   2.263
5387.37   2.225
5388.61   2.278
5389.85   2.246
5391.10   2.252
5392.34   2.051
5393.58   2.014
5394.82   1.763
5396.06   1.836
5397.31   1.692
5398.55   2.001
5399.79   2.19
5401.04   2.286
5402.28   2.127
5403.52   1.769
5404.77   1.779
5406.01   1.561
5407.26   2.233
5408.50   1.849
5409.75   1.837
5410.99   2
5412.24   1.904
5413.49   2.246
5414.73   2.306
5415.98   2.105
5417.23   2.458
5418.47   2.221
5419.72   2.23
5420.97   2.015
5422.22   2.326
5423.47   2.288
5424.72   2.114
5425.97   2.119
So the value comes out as 0.08 A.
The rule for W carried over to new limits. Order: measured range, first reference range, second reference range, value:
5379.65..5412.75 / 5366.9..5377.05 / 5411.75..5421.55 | 1.2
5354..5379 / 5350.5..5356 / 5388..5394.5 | 0.1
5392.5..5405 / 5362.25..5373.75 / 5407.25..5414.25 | 0.3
